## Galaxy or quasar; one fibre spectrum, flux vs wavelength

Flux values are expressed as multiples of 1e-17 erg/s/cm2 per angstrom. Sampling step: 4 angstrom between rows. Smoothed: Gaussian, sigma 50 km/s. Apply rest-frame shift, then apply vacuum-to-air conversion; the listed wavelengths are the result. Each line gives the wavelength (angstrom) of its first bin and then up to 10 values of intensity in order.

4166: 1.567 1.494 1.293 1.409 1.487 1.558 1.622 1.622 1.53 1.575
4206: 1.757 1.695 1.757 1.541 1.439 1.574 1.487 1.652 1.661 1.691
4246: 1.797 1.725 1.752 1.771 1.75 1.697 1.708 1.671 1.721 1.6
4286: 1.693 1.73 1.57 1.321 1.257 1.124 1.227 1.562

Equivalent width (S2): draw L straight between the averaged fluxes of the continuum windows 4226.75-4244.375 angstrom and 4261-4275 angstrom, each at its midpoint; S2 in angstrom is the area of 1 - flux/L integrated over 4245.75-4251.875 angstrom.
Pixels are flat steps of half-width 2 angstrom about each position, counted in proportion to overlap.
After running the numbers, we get -0.35 angstrom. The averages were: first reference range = 1.62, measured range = 1.75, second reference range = 1.71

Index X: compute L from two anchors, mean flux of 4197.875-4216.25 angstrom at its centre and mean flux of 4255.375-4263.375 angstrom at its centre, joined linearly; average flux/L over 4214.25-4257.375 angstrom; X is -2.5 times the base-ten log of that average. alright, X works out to 0.052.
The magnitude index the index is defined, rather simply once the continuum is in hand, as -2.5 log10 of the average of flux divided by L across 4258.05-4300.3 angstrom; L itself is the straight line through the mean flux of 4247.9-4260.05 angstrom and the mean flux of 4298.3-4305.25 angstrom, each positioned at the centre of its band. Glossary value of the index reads -0.12 mag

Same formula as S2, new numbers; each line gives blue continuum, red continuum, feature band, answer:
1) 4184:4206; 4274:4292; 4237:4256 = -0.93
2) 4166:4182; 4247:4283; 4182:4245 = -2.30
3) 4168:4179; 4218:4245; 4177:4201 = -1.59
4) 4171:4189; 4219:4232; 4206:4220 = -1.78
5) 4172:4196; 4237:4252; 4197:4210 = -0.56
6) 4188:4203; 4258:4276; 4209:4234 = 0.76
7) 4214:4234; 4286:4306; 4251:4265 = -2.28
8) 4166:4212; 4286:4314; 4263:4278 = -2.64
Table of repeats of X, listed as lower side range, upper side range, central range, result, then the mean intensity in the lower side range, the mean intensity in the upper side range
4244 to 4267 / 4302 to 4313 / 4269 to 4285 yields -0.096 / 1.75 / 1.23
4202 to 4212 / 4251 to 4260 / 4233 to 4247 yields 0.026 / 1.7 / 1.76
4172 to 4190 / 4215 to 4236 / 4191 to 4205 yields -0.070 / 1.46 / 1.55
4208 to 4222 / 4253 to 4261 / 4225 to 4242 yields 0.055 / 1.63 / 1.76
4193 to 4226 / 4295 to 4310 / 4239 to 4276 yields -0.207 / 1.61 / 1.26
